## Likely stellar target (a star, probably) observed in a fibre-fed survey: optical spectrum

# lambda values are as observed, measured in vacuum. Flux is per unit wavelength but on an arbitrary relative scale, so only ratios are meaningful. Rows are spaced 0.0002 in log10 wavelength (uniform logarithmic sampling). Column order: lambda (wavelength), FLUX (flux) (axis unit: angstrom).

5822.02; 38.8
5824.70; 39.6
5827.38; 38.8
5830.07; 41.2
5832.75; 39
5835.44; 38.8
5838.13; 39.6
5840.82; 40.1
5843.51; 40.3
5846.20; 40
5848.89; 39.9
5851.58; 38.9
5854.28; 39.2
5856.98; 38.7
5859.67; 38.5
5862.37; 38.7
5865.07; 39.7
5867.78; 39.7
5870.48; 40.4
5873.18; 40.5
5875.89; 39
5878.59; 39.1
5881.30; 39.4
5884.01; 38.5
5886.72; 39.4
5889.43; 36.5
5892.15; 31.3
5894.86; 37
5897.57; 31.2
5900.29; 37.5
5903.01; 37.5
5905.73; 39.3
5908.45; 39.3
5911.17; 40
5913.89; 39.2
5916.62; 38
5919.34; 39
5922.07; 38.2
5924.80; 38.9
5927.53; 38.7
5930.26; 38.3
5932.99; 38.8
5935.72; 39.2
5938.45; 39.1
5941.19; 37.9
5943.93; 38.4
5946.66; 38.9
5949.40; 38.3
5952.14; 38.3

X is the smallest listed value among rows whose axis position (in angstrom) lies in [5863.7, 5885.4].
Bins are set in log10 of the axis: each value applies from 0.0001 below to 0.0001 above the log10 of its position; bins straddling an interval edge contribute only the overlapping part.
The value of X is 38.5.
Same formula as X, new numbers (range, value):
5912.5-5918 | 38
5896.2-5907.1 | 31.2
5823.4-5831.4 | 38.8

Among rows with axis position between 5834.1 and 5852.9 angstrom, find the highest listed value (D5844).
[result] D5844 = 40.3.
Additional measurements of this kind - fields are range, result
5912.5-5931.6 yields 39.2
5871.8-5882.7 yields 40.5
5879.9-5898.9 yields 39.4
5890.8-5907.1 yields 39.3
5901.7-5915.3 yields 40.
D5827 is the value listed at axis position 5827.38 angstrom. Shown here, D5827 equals 38.8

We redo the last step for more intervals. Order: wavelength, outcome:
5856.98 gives 38.7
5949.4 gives 38.3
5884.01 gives 38.5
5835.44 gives 38.8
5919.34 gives 39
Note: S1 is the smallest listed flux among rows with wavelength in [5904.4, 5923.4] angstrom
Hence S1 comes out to 38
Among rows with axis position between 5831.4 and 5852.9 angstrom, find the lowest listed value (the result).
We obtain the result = 38.8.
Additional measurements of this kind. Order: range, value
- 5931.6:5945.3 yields 37.9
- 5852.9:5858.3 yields 38.7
